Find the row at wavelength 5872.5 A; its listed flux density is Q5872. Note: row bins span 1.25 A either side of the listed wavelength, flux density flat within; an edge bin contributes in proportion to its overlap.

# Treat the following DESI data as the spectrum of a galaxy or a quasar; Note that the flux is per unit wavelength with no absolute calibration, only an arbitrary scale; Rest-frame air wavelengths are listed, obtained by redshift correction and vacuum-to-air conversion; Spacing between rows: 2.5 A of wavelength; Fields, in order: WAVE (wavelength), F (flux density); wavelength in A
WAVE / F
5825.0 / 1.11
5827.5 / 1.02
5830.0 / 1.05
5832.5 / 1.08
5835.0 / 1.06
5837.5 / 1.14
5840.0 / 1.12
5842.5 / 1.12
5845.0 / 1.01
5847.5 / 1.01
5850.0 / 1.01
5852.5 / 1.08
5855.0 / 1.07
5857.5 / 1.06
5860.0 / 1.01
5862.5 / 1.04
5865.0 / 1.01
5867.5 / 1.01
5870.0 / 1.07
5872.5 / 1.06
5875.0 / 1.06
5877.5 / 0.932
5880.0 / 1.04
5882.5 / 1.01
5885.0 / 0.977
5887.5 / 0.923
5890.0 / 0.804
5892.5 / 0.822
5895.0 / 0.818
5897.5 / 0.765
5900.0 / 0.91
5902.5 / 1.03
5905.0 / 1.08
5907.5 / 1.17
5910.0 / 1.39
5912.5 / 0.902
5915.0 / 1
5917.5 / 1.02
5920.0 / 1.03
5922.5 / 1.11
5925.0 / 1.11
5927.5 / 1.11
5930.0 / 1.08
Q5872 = 1.06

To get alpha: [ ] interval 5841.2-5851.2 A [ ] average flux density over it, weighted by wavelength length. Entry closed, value 1.04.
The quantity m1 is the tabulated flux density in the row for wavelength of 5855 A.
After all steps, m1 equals 1.07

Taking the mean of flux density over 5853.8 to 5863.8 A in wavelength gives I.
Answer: 1.04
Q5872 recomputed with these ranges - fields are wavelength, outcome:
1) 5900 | 0.91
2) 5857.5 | 1.06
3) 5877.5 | 0.932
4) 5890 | 0.804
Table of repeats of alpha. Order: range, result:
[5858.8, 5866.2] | 1.02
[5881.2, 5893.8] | 0.907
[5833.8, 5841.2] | 1.11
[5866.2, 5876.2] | 1.05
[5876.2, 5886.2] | 0.99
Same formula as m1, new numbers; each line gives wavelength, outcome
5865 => 1.01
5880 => 1.04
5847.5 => 1.01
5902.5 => 1.03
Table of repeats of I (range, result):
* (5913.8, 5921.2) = 1.02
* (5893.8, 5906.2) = 0.92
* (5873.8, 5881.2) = 1.01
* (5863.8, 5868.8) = 1.01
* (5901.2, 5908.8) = 1.09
